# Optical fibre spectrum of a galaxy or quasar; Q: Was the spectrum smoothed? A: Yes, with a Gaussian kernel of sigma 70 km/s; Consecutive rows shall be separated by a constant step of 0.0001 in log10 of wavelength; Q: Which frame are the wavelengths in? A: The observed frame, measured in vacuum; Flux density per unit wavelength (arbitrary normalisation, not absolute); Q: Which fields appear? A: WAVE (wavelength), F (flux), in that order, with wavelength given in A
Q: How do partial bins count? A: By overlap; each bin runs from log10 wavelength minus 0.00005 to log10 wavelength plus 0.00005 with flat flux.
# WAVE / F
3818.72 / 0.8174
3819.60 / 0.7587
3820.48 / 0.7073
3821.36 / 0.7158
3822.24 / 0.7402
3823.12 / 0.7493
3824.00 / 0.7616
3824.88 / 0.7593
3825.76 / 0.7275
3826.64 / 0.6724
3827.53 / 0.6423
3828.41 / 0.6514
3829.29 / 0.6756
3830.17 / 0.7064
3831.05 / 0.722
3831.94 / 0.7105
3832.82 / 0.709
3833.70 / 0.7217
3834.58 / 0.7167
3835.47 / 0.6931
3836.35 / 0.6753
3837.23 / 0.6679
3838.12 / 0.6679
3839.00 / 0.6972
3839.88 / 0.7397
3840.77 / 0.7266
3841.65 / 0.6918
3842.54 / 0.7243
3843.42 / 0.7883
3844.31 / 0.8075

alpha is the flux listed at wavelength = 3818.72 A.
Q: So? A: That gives 0.8174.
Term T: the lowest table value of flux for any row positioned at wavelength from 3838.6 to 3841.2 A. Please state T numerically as 0.6972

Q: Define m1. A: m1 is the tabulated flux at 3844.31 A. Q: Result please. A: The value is 0.8075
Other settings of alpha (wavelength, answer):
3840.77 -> 0.7266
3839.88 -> 0.7397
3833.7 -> 0.7217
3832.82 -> 0.709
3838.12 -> 0.6679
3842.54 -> 0.7243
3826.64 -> 0.6724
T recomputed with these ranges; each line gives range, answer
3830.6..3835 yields 0.709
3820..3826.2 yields 0.7073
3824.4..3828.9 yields 0.6423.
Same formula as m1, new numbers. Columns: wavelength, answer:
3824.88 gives 0.7593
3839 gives 0.6972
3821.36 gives 0.7158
